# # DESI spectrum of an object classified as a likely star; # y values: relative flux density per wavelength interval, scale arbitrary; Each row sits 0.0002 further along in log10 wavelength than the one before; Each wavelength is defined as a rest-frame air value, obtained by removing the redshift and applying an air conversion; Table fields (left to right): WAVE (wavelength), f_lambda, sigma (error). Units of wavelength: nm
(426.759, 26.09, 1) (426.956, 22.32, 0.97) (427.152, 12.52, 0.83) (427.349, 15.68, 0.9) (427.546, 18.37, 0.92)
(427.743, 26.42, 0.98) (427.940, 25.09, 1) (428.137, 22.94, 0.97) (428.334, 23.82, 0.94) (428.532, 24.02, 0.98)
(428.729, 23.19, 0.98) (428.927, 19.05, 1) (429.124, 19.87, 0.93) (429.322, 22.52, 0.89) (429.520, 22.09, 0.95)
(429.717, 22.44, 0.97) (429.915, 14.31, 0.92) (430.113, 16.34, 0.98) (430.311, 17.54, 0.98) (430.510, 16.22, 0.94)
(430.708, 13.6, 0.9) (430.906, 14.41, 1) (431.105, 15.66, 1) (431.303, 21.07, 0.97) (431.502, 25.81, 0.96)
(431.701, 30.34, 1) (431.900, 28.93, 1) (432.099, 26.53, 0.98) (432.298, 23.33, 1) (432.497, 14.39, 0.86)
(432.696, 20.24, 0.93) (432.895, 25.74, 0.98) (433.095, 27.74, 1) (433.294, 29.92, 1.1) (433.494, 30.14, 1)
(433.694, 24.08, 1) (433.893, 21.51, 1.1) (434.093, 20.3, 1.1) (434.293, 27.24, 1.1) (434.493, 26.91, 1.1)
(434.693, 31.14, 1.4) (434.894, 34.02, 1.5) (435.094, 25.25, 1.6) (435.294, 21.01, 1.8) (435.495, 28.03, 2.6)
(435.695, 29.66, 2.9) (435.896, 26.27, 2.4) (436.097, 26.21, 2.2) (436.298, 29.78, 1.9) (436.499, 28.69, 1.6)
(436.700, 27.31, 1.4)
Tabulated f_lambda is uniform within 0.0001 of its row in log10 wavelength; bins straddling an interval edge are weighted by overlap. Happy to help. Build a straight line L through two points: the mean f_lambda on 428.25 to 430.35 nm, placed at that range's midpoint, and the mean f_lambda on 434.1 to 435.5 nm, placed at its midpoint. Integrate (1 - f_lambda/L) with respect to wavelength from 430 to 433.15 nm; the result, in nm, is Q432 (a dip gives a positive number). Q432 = 0.320 nm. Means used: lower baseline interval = 20.5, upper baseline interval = 27.1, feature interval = 21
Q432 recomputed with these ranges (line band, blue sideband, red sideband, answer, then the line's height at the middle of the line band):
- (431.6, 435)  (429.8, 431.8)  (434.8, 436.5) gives -0.43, 23.2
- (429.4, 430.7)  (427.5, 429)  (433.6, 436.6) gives 0.33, 24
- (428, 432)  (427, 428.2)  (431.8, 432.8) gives 0.13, 21.5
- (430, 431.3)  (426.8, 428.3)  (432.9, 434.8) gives 0.42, 23.6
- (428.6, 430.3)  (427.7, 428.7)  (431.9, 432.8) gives 0.27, 23.6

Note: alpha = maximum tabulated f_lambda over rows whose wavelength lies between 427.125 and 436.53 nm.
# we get 34.02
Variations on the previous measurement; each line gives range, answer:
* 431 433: 30.34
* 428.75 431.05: 22.52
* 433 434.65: 30.14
